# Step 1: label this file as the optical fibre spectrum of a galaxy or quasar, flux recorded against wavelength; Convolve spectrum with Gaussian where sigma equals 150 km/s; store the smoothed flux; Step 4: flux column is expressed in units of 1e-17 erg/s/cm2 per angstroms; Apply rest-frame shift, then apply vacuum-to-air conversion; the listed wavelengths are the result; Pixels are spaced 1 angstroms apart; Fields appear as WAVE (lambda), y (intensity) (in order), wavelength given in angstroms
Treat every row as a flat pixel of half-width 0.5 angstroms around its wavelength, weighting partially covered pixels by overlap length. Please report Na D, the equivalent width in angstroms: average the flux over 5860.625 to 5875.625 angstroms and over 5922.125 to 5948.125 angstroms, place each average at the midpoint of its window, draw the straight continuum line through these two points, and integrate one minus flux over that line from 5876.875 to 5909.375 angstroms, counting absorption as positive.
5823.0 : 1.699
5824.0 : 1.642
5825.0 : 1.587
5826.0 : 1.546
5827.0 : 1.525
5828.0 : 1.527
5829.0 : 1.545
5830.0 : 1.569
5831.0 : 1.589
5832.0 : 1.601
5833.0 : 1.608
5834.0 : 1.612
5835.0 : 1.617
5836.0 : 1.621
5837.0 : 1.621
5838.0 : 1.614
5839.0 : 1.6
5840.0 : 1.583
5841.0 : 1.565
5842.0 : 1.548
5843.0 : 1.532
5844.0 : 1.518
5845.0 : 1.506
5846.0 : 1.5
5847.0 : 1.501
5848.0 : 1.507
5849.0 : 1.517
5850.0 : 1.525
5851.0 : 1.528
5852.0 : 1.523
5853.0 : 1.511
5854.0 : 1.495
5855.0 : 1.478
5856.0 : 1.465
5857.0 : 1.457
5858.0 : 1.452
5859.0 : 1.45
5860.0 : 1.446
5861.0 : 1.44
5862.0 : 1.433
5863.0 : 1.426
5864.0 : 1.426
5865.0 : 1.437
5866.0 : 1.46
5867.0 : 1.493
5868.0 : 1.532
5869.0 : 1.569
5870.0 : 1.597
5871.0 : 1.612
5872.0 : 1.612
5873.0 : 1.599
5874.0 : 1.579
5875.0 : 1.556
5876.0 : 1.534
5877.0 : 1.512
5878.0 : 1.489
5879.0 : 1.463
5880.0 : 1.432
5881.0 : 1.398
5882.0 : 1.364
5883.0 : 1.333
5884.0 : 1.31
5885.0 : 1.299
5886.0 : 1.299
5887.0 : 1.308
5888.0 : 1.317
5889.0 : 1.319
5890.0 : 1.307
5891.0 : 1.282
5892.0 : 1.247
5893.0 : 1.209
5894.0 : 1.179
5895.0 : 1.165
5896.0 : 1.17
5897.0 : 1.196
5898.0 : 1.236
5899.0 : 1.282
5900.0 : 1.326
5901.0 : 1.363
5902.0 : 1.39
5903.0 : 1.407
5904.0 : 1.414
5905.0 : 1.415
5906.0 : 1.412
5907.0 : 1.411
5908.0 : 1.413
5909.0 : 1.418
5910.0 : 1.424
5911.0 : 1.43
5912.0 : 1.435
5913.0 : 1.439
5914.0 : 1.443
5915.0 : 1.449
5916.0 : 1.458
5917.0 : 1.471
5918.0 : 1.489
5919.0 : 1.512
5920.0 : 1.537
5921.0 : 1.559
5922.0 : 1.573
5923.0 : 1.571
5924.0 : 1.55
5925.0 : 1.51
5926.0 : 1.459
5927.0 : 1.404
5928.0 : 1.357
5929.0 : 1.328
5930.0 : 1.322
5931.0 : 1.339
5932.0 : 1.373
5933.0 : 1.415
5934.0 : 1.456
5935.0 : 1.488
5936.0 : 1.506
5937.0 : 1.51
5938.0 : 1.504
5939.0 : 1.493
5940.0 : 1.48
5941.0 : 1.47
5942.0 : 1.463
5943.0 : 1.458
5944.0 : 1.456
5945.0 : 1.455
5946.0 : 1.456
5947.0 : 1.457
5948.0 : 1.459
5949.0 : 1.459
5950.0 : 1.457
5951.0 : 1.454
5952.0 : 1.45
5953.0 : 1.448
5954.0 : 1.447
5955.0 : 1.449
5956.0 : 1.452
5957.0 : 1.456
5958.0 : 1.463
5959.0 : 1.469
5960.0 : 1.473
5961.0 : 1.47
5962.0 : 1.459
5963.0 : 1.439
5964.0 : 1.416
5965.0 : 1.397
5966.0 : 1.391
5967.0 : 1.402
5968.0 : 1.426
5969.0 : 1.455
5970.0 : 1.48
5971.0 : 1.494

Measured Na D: 3.50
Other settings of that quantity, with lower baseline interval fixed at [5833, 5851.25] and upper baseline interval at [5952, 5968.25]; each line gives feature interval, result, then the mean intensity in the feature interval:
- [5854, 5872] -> 0.6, 1.48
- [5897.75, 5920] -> 1.1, 1.42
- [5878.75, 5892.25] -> 1.6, 1.33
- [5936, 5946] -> -0.1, 1.48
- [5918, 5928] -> -0.2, 1.51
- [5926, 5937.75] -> 0.5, 1.41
